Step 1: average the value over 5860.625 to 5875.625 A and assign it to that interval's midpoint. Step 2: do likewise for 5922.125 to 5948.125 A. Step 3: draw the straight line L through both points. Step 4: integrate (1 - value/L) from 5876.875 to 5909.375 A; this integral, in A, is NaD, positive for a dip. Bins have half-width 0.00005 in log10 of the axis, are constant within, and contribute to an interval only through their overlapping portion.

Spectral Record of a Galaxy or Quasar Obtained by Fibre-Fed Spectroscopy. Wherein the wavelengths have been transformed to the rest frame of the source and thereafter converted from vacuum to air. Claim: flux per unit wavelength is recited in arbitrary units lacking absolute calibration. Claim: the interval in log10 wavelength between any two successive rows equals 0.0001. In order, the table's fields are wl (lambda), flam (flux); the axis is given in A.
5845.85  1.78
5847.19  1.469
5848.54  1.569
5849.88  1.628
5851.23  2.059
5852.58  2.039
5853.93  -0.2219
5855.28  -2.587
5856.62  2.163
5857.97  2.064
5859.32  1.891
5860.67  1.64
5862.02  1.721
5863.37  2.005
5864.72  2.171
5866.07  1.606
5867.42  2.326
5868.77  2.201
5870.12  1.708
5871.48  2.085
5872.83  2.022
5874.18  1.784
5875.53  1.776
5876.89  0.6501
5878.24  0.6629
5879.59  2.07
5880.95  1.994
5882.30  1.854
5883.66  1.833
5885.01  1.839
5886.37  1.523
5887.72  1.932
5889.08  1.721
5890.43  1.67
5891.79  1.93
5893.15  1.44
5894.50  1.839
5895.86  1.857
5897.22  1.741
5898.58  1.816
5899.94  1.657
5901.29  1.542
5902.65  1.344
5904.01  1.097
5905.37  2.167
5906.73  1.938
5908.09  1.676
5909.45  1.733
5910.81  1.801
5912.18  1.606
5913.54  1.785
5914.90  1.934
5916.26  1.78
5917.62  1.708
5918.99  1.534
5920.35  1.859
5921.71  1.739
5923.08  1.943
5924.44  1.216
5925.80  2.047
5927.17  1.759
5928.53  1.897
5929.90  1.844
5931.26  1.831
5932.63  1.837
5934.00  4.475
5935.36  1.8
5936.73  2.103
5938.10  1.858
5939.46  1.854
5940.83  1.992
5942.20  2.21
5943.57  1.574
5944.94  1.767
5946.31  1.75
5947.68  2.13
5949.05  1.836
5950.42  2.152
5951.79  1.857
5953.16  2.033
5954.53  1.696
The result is 4.6 A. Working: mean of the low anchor 1.94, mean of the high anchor 1.99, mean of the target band 1.68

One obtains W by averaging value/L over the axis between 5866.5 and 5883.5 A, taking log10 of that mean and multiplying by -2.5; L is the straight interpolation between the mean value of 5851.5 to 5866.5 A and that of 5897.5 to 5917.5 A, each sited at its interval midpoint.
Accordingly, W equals -0.21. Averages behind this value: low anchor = 1.33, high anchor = 1.71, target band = 1.76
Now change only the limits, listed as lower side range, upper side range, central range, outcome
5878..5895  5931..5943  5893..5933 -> 0.15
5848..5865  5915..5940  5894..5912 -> 0.03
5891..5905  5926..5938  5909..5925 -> 0.12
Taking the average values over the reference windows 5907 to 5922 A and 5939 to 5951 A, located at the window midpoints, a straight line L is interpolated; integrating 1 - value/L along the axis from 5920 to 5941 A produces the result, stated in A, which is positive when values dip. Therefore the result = -1.9 A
